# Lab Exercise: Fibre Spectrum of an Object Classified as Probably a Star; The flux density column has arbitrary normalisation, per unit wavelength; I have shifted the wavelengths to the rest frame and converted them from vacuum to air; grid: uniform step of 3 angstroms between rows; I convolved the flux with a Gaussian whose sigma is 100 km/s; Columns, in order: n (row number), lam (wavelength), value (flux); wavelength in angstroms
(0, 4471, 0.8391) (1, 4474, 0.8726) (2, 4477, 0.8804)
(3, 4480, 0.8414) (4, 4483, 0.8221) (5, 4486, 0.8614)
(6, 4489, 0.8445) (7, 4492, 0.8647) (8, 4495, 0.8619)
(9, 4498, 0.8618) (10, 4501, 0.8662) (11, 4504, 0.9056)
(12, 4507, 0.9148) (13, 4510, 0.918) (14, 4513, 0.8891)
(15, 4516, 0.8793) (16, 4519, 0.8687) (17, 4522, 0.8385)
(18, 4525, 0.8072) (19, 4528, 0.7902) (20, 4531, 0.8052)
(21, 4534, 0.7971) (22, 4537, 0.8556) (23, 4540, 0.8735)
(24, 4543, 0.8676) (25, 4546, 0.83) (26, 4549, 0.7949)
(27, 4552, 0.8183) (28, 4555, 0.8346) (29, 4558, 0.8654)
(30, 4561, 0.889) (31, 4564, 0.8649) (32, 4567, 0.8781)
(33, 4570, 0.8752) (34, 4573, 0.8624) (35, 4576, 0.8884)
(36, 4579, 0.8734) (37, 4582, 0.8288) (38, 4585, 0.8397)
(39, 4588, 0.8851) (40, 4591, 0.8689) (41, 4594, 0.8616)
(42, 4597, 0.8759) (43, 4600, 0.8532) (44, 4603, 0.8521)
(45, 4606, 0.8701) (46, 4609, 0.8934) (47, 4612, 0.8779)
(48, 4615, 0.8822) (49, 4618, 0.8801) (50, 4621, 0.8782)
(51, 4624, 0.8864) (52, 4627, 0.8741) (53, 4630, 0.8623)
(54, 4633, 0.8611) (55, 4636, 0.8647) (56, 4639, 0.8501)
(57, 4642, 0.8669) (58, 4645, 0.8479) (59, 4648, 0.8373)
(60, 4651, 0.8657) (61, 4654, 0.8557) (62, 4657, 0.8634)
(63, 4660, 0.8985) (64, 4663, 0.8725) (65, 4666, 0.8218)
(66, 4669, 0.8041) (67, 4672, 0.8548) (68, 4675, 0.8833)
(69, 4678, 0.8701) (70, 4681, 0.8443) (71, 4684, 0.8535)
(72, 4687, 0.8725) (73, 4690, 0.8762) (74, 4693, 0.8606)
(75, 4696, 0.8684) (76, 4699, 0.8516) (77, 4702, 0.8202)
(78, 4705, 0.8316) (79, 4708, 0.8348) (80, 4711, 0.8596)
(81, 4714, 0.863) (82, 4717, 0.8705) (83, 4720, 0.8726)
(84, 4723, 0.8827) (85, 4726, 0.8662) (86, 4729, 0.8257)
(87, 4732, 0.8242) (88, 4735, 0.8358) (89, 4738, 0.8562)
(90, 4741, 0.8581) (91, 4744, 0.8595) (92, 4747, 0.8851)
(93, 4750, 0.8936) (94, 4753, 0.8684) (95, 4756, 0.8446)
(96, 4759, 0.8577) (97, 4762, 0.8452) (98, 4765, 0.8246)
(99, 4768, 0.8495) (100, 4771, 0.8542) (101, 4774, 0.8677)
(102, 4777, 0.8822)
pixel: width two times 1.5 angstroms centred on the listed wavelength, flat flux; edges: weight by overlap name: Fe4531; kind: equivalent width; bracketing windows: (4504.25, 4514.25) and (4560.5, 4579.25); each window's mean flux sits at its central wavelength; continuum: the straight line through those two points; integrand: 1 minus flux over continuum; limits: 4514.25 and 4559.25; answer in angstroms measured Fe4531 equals 2.91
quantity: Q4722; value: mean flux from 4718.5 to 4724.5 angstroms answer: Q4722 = 0.878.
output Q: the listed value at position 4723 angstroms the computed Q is 0.8827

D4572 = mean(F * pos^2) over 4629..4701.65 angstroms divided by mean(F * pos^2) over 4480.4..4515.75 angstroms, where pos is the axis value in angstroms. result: 1.06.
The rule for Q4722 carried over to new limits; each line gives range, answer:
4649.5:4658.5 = 0.862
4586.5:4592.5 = 0.877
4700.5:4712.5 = 0.837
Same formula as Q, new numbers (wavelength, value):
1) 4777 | 0.8822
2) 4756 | 0.8446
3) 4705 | 0.8316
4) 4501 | 0.8662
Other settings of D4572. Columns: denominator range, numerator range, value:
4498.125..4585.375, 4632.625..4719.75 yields 1.06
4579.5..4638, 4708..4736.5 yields 1.03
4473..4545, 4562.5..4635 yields 1.06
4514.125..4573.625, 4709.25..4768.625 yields 1.10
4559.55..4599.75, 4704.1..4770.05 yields 1.05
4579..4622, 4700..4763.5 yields 1.04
